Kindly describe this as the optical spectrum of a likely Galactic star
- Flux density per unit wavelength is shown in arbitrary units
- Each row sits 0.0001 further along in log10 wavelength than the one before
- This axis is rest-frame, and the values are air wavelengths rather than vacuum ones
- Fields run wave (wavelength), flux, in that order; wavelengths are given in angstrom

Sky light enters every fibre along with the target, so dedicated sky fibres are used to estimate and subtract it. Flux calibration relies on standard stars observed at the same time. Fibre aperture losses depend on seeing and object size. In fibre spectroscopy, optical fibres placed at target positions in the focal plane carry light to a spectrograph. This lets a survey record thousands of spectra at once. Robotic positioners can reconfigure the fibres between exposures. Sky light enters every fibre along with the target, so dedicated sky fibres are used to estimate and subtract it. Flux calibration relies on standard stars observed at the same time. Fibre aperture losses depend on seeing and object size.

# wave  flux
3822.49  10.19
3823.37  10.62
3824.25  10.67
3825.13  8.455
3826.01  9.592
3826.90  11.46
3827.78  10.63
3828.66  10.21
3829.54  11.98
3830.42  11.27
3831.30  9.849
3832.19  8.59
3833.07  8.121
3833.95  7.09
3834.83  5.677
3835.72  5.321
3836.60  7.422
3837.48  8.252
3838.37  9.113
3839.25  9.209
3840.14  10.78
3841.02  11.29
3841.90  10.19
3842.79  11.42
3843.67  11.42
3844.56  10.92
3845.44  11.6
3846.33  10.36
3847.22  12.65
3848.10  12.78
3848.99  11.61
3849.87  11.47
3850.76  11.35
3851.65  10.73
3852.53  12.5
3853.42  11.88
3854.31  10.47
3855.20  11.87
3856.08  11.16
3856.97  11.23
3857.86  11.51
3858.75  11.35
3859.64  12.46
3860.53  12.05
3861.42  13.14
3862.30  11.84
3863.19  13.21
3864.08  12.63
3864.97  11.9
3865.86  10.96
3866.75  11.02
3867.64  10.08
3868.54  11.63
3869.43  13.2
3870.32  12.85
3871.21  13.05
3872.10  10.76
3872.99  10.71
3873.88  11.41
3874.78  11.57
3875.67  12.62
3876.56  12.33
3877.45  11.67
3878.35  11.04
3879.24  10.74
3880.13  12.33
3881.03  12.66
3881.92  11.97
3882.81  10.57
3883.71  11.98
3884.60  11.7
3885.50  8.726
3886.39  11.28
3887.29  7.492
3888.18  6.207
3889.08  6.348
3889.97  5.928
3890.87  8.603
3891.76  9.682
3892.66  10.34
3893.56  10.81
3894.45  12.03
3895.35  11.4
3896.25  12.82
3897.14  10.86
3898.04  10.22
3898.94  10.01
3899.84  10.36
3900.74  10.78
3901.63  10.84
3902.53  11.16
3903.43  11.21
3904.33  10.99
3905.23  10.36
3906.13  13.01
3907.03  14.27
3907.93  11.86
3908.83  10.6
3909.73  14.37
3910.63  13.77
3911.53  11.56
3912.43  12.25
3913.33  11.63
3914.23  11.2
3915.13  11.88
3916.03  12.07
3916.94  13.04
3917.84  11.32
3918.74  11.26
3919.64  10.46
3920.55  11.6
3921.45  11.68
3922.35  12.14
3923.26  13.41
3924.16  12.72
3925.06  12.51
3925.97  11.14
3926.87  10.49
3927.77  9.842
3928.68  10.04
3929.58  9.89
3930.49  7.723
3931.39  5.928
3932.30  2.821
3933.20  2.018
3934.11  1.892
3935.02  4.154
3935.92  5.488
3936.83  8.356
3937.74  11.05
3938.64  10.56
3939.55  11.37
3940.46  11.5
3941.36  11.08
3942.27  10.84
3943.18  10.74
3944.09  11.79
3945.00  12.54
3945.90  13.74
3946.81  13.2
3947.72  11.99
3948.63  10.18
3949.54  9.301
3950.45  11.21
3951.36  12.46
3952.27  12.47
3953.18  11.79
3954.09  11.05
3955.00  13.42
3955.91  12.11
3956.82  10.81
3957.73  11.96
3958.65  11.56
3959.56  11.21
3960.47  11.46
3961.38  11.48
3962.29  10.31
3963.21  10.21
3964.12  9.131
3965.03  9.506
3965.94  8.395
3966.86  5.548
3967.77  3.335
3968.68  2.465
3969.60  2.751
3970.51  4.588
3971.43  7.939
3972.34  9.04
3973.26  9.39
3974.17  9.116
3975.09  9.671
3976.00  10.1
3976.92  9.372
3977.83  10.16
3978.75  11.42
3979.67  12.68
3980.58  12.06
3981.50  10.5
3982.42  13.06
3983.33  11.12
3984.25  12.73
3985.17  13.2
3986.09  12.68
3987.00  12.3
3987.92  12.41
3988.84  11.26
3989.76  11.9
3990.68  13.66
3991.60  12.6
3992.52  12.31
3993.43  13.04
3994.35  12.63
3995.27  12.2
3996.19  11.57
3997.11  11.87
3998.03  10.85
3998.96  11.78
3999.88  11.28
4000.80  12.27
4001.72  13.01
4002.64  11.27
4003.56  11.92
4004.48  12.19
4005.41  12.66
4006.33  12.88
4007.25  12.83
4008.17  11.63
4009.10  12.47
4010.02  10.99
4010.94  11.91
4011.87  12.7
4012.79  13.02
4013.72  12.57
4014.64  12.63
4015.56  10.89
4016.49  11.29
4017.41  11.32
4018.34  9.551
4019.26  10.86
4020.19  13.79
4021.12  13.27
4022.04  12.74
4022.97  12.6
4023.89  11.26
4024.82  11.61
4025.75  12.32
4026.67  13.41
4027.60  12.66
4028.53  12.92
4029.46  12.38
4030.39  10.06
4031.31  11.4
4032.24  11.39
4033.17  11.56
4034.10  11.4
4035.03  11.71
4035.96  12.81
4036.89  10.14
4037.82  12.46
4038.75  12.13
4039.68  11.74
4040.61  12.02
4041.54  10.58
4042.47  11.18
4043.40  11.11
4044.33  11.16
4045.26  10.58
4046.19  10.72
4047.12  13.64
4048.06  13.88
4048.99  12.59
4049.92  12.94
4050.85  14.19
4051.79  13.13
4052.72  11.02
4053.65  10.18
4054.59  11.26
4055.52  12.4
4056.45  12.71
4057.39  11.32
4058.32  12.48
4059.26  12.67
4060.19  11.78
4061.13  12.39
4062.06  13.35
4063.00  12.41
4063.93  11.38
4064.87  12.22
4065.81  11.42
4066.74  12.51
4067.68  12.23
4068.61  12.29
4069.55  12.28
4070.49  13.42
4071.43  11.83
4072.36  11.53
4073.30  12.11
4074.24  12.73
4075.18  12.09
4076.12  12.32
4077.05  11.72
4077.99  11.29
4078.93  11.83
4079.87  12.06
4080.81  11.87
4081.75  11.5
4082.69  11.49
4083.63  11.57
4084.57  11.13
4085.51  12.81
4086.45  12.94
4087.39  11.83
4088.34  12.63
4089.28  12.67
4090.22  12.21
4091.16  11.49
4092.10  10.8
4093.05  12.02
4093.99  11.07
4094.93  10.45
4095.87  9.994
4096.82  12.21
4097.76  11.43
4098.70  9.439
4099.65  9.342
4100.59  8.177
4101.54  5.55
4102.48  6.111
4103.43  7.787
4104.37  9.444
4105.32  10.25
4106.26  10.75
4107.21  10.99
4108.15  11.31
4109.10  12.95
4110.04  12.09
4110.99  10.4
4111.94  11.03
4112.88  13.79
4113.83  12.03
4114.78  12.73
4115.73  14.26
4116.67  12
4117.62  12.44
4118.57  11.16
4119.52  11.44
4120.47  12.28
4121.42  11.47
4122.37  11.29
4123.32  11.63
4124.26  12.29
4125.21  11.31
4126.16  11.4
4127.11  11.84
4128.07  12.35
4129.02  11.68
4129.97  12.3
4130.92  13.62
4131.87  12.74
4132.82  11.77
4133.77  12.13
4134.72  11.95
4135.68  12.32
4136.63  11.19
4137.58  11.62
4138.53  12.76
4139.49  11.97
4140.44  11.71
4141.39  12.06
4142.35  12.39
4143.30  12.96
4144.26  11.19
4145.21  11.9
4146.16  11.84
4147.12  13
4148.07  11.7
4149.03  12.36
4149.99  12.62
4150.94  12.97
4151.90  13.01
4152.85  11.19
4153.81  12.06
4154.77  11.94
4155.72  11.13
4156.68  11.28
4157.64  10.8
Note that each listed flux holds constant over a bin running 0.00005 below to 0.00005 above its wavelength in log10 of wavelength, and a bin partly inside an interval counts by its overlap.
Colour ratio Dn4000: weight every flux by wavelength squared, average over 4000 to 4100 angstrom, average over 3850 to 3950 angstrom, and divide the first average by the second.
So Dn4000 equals 1.2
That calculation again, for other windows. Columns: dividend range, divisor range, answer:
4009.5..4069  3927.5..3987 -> 1.28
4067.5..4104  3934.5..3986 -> 1.17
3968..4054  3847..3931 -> 1.08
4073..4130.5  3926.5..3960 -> 1.23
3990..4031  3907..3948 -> 1.20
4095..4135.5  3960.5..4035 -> 1.07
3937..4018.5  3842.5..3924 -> 1.02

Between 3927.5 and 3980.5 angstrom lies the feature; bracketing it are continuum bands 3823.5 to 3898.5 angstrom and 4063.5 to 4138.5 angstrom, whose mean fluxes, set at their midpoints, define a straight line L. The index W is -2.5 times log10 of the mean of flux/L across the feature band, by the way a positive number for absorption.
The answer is 0.17 mag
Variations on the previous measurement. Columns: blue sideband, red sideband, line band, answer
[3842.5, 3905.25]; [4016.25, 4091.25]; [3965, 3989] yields 0.222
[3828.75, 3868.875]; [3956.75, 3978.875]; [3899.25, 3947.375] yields -0.119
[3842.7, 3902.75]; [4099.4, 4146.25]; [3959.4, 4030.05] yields 0.017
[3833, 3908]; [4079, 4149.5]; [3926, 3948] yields 0.205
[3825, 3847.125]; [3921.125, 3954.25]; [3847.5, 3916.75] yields -0.154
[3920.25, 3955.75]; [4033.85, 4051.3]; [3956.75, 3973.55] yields 0.253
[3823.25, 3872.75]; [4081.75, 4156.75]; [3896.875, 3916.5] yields -0.061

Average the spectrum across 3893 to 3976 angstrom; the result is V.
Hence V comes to 10.3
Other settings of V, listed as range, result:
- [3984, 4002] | 12.3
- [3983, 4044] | 12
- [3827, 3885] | 11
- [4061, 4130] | 11.5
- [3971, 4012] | 11.7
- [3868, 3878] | 11.9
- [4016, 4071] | 12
